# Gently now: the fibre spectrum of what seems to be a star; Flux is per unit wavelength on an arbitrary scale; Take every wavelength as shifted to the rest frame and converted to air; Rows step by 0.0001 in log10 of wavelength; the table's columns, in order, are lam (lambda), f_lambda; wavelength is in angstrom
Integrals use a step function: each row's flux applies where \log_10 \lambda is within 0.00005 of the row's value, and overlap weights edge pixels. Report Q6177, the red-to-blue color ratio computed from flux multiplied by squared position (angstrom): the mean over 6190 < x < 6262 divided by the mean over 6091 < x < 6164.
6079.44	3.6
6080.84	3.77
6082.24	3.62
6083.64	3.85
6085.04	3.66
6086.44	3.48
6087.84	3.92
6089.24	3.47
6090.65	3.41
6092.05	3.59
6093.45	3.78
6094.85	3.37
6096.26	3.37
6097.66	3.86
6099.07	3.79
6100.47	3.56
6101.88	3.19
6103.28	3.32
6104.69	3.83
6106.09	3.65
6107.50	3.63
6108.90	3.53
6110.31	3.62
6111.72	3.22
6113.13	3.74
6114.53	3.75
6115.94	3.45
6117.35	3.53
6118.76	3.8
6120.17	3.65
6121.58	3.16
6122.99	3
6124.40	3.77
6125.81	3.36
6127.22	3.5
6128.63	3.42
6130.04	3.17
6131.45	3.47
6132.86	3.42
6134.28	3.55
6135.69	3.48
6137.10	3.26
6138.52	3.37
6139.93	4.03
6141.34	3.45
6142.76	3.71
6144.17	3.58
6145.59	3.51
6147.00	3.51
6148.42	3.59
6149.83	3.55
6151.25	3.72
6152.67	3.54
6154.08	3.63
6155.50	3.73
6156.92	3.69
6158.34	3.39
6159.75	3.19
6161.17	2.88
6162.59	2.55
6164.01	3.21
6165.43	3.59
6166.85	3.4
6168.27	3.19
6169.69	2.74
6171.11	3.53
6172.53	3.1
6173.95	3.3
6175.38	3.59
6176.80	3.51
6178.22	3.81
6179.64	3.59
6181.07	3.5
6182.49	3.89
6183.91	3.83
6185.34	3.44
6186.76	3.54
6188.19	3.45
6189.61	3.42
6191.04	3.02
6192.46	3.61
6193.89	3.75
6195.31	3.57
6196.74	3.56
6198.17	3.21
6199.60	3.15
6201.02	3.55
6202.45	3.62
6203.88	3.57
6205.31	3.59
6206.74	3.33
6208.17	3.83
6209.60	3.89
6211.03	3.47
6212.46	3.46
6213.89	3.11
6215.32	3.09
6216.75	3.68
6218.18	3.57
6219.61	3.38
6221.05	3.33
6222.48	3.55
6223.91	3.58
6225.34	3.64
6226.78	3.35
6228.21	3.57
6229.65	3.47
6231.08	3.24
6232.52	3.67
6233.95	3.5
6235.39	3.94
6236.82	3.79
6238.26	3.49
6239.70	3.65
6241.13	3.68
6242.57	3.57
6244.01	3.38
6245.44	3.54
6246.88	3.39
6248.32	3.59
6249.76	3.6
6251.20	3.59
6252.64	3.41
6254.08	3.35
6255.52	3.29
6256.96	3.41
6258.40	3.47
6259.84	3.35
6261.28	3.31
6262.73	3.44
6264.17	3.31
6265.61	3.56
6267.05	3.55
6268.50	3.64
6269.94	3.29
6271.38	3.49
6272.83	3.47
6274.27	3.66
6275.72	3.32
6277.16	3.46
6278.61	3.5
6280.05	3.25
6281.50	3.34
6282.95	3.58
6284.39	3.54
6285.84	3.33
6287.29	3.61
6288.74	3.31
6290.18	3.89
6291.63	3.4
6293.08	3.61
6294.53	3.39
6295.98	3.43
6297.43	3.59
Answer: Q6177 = 1.03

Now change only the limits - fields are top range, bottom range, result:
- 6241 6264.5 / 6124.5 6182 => 1.04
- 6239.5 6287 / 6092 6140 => 1.03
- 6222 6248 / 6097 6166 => 1.05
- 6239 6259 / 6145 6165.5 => 1.06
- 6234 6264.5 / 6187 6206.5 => 1.03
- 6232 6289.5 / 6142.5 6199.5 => 1.04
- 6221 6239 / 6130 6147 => 1.04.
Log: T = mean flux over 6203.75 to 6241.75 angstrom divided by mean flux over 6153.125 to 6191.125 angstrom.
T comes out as 1.04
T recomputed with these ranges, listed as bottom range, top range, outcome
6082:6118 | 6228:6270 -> 0.98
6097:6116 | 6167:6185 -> 0.97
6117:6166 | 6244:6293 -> 1.00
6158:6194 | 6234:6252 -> 1.06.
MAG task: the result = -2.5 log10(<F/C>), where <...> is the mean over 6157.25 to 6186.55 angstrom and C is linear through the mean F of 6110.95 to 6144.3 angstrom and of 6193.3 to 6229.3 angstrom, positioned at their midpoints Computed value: 0.04 mag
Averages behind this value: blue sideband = 3.49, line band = 3.37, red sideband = 3.49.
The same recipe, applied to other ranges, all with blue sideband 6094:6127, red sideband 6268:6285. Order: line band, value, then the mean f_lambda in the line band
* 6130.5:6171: 0.03 mag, 3.43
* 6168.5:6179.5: 0.04 mag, 3.37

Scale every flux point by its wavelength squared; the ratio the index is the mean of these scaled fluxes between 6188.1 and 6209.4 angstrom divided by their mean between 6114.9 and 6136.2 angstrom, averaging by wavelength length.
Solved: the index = 1.0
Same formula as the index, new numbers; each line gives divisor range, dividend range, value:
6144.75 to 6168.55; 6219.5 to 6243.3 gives 1.07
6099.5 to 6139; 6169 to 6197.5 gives 1.02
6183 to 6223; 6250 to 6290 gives 1.01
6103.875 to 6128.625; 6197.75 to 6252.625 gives 1.03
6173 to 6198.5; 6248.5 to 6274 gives 1.00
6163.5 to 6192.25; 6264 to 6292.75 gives 1.05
